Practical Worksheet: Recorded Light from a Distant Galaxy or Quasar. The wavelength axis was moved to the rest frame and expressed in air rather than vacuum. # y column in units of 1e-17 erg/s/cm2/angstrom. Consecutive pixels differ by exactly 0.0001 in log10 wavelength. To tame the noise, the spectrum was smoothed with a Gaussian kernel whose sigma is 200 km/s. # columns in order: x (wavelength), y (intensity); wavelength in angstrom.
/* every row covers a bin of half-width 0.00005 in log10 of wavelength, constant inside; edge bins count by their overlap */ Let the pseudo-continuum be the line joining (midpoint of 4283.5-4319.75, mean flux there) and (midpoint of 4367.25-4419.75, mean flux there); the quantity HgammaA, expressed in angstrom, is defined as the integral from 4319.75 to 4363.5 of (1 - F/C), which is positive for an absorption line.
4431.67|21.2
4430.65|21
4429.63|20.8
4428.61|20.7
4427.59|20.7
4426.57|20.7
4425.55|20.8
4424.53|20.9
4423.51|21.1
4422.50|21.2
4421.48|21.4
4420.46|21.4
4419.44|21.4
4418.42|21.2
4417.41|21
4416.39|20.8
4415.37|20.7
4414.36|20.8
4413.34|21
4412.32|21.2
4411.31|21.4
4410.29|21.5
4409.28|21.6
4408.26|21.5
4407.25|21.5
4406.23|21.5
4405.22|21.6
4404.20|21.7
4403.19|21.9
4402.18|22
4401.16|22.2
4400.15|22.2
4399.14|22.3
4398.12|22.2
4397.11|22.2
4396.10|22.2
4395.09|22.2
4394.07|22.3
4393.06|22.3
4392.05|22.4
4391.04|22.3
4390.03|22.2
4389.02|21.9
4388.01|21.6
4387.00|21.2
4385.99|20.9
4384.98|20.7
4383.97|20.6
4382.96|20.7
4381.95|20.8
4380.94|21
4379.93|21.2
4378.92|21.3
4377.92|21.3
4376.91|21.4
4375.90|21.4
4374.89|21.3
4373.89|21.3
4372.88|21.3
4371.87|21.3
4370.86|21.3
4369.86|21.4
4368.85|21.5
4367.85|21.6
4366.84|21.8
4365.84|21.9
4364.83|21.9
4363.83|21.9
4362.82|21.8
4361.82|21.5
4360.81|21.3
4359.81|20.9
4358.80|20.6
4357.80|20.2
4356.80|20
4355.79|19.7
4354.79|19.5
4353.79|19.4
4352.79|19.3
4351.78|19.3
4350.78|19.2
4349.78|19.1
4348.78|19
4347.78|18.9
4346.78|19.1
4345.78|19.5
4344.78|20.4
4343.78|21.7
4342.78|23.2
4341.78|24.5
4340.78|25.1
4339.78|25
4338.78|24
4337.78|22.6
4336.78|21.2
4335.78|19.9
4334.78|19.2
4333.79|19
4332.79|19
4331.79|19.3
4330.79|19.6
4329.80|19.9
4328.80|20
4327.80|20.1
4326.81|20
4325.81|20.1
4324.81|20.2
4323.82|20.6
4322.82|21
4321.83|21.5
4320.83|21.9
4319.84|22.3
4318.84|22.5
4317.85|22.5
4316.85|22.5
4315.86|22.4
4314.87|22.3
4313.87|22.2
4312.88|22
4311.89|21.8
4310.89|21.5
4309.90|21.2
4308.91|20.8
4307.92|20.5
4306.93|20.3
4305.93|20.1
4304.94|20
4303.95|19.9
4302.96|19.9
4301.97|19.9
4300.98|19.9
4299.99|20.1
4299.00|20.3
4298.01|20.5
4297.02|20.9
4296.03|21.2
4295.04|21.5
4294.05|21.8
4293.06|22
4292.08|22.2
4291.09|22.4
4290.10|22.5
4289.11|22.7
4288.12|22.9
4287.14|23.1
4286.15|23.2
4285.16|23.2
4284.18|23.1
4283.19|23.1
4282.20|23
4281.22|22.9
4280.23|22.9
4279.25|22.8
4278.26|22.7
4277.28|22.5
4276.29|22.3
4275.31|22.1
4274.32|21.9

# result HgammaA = 1.8 angstrom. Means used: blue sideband 21.6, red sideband 21.5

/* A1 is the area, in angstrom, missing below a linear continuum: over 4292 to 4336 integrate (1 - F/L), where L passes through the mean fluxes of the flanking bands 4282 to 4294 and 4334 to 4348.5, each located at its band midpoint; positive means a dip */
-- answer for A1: 2.8 angstrom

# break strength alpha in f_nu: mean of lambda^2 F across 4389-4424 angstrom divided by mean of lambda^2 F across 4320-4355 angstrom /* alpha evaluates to 1.1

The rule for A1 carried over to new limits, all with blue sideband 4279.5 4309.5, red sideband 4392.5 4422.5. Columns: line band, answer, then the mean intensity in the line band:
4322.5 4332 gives 0.7 angstrom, 20.1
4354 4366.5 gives 0.4 angstrom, 20.9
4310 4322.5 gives -0.3 angstrom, 22.1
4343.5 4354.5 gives 1.1 angstrom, 19.5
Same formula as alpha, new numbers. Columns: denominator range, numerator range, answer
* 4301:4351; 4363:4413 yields 1.06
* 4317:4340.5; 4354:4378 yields 1.03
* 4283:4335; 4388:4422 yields 1.07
